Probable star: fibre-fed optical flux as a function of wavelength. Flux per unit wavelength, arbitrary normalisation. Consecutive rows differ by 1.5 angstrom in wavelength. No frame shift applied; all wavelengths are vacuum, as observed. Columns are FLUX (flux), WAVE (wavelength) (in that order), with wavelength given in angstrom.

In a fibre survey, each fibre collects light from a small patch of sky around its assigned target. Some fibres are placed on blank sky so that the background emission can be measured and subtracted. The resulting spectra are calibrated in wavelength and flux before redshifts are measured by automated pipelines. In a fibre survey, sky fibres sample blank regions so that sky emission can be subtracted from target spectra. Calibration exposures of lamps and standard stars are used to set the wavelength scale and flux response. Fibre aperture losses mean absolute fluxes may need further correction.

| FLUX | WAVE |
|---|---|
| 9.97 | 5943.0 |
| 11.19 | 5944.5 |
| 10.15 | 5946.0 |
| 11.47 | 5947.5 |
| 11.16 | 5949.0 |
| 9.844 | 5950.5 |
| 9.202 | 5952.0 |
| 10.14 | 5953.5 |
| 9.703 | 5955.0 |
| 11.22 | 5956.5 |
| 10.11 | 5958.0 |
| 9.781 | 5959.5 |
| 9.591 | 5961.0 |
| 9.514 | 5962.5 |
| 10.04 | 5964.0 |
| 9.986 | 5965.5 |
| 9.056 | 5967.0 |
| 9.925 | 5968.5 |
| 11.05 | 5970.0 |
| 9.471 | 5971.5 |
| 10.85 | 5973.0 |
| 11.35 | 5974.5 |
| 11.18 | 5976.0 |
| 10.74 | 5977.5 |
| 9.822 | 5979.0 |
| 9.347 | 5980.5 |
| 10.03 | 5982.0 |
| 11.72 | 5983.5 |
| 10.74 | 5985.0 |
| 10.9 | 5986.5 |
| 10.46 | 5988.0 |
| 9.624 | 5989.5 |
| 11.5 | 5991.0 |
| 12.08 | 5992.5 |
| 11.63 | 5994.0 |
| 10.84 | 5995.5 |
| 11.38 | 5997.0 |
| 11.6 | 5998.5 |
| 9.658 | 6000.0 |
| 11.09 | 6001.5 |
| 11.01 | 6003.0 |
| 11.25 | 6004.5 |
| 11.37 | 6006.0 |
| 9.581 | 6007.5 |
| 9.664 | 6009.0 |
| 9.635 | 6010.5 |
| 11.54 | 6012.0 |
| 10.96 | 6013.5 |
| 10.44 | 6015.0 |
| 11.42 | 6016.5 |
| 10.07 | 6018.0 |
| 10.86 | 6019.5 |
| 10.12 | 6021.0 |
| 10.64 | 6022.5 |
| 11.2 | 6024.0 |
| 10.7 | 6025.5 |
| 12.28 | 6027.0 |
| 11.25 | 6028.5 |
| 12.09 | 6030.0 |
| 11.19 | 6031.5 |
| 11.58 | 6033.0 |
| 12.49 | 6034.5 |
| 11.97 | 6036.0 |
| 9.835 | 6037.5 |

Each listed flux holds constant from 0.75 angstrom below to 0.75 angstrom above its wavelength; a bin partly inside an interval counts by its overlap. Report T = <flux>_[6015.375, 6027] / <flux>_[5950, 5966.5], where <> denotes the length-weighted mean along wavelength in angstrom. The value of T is 1.1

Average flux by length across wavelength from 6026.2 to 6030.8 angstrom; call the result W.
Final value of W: 11.9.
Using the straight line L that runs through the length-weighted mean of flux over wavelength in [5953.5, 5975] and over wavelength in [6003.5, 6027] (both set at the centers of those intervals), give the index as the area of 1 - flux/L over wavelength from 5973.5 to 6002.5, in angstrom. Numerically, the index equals -1.3 angstrom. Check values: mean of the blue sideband 10.1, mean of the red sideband 10.7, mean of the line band 10.8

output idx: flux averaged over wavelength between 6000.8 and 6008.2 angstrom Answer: 10.9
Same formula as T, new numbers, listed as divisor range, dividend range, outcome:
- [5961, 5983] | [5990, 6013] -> 1.07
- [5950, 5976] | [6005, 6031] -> 1.07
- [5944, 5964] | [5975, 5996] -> 1.05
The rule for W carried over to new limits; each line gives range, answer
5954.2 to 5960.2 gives 10.2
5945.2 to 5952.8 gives 10.4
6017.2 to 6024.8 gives 10.6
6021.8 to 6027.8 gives 11.2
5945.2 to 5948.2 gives 10.8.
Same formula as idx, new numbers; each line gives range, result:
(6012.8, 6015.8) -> 10.7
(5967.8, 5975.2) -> 10.5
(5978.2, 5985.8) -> 10.3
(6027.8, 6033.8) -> 11.5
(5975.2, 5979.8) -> 10.6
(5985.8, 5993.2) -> 10.9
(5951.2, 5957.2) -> 10.1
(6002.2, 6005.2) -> 11.1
